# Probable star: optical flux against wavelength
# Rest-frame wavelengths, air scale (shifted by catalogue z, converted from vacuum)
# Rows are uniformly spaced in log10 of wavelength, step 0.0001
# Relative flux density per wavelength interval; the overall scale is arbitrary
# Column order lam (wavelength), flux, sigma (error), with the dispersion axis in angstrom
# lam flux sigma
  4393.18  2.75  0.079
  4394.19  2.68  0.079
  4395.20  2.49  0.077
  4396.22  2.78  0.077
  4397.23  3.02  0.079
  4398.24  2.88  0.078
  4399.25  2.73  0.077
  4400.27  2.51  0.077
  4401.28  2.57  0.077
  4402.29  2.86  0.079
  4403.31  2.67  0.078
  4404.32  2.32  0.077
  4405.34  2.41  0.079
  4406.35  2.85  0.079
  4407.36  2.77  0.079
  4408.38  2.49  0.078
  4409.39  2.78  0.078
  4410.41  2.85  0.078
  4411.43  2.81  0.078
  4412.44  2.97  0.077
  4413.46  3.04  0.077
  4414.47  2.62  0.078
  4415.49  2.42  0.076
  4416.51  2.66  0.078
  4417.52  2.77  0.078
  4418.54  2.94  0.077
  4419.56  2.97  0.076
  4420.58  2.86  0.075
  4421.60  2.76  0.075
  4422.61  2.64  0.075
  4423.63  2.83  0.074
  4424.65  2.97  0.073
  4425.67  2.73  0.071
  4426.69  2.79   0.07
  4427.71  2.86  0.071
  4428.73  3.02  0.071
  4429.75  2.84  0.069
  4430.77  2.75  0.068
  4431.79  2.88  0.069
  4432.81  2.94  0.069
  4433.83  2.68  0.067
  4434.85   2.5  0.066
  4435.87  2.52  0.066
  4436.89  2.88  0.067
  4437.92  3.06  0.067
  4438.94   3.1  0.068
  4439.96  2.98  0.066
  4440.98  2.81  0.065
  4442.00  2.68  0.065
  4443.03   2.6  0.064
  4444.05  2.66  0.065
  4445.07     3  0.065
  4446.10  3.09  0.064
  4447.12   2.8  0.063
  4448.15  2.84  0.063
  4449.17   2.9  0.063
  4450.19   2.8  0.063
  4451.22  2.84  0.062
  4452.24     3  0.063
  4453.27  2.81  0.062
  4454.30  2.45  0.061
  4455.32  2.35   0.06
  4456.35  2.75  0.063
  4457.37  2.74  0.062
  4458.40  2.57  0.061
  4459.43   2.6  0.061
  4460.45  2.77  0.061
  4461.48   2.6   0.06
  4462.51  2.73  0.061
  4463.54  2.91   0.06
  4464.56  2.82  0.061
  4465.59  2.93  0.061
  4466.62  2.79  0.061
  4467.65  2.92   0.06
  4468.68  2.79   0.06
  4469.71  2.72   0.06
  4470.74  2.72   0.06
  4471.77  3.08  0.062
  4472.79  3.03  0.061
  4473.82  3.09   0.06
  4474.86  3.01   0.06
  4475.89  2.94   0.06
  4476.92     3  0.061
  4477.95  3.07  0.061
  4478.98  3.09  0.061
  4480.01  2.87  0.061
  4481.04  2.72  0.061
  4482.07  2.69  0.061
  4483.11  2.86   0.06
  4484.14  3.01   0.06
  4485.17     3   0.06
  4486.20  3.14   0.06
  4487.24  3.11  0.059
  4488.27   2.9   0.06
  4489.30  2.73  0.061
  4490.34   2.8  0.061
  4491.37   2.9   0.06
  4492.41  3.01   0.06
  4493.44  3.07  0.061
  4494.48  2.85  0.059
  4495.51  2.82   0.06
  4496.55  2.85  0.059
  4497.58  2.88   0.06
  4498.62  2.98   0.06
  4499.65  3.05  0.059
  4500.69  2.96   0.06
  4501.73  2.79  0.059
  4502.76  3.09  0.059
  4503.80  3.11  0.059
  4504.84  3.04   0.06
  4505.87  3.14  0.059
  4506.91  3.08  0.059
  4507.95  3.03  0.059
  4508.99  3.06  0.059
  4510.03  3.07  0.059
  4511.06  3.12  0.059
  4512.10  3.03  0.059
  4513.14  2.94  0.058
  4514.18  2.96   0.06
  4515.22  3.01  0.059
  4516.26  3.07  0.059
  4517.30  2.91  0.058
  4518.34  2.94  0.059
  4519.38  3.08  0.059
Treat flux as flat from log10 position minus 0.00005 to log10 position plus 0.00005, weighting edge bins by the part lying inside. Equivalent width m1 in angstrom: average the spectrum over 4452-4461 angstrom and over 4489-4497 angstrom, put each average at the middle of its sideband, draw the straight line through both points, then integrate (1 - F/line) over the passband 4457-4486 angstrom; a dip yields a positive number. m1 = -1.2 angstrom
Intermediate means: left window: 2.66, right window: 2.88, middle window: 2.86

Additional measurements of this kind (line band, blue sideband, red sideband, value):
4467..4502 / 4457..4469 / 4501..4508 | -0.3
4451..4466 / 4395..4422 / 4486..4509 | 0.8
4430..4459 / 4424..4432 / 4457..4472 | 0.3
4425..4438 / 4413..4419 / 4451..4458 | -0.4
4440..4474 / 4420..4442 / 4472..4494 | 1.1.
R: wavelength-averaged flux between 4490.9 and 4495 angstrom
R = 2.96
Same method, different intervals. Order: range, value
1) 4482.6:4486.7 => 3.01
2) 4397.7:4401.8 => 2.68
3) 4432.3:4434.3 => 2.81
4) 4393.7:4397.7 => 2.74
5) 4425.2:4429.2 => 2.85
